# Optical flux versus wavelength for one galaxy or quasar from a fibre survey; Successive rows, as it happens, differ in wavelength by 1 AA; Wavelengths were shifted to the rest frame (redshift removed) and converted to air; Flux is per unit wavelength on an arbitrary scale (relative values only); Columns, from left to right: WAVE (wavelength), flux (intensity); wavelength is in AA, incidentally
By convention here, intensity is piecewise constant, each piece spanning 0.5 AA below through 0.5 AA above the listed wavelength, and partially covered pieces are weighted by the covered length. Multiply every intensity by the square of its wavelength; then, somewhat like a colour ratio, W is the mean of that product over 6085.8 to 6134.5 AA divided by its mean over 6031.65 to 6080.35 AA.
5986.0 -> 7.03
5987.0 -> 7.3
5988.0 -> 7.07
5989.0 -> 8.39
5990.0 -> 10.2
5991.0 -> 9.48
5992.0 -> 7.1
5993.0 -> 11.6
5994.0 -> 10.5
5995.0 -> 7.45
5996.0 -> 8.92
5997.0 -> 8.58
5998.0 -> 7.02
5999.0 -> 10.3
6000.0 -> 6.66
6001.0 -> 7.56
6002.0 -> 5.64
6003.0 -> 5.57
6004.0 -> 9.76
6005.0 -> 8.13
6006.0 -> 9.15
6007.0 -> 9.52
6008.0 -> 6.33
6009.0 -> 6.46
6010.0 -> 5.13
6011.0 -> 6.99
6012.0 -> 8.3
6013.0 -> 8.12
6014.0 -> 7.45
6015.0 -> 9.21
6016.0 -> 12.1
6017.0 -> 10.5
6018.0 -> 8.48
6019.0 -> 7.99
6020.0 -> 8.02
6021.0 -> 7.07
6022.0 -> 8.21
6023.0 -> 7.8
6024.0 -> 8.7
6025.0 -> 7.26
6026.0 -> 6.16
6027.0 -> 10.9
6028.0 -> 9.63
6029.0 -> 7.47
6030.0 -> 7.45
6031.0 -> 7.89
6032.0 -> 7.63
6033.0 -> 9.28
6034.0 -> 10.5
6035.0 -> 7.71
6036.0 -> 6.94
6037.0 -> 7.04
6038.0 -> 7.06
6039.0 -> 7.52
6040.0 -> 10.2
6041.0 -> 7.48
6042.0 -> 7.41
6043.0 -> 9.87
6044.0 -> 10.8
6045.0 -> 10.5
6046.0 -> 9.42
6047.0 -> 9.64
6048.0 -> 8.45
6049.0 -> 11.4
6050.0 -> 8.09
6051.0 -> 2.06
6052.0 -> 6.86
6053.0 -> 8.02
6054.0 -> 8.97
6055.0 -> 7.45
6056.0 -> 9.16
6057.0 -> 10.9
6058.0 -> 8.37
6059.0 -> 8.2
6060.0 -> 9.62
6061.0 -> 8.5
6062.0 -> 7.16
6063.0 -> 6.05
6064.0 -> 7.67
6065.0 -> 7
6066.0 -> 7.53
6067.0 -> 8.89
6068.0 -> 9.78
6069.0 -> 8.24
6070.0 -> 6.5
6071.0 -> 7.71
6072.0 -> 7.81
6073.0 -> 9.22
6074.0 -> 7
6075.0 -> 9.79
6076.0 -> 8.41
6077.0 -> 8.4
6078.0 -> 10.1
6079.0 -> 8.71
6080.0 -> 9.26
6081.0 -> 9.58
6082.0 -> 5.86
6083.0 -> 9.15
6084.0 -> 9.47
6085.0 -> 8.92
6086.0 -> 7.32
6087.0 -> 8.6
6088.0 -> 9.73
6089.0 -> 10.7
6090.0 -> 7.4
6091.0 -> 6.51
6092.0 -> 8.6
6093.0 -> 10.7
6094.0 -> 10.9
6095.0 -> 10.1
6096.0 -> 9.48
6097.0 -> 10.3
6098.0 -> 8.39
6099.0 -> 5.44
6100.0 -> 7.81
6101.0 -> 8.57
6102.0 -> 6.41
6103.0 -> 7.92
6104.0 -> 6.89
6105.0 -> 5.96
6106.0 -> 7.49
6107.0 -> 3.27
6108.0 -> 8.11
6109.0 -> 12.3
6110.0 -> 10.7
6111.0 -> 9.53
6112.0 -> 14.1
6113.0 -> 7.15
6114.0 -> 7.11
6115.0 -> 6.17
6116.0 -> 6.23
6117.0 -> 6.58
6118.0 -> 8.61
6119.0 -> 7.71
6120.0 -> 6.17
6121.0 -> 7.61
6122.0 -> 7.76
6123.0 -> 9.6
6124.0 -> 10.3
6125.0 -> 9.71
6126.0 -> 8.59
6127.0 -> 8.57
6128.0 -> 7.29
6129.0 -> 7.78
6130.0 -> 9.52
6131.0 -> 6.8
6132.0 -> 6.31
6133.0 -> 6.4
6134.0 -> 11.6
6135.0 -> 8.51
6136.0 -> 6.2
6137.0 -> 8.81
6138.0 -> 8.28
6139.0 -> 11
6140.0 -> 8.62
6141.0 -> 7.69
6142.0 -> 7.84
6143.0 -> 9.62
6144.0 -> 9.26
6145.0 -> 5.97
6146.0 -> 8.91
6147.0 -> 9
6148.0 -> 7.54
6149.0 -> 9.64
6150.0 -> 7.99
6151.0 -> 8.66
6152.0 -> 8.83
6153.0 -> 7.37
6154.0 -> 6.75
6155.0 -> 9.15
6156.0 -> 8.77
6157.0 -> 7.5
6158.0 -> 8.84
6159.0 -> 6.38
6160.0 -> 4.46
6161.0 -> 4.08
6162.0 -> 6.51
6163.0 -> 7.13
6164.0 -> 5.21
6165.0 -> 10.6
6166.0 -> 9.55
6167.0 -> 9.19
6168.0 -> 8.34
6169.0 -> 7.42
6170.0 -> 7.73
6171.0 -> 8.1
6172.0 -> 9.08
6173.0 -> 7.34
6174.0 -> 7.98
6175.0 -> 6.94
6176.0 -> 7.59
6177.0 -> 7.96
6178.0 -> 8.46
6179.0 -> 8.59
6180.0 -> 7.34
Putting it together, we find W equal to 1.01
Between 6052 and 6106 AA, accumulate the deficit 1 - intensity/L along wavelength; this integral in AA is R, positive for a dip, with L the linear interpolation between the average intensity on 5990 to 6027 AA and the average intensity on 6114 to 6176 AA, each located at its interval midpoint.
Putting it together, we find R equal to -2.0 AA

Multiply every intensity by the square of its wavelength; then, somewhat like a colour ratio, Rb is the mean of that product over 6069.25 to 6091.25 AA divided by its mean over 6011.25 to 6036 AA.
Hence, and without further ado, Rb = 1.02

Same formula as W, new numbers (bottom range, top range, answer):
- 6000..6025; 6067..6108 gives 1.07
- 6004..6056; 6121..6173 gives 1.02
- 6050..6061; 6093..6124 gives 1.05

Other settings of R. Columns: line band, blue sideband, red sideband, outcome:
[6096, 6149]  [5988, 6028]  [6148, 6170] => -2.2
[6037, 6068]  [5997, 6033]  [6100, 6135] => -1.1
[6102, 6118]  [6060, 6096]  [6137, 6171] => 0.7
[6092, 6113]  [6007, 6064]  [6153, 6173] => -2.0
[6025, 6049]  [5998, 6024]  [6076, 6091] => -1.0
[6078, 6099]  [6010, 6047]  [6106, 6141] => -1.4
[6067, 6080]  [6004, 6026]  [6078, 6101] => 0.2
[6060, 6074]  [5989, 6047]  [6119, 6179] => 0.6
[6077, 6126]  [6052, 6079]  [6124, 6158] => -0.6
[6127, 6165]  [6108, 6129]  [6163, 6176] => 1.9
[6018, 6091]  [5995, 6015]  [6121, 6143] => -3.2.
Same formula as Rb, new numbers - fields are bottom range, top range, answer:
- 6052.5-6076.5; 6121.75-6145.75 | 1.05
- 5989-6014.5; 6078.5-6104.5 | 1.09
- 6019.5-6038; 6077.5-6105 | 1.09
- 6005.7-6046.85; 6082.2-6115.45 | 1.04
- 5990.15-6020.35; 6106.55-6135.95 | 1.03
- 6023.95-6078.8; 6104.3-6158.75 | 1.02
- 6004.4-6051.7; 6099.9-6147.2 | 1.02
